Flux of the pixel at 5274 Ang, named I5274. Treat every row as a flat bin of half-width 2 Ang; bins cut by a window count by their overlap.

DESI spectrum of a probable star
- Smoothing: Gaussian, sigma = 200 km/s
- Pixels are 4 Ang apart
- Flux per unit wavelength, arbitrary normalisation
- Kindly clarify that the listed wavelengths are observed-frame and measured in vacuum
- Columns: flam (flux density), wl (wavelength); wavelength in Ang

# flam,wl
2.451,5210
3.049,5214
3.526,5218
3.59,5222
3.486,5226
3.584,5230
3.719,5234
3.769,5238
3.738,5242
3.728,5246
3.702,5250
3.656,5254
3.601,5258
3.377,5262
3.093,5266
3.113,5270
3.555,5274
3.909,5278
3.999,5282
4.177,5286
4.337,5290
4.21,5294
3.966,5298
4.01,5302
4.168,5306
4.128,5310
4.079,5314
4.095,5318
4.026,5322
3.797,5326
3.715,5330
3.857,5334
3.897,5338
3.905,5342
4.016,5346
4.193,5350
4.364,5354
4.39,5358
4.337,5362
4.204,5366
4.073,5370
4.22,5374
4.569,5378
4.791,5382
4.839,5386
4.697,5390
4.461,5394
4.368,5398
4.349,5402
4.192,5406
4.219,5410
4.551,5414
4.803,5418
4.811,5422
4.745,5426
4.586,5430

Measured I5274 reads 3.555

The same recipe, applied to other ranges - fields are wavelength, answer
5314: 4.079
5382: 4.791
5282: 3.999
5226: 3.486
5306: 4.168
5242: 3.738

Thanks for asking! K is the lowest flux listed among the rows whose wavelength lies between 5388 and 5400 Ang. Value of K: 4.368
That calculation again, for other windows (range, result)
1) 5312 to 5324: 4.026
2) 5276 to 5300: 3.909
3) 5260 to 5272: 3.093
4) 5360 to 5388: 4.073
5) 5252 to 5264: 3.377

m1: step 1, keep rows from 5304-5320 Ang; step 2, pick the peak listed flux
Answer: 4.168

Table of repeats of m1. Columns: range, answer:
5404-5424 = 4.811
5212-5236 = 3.719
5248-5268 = 3.702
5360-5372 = 4.337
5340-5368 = 4.39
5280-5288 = 4.177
